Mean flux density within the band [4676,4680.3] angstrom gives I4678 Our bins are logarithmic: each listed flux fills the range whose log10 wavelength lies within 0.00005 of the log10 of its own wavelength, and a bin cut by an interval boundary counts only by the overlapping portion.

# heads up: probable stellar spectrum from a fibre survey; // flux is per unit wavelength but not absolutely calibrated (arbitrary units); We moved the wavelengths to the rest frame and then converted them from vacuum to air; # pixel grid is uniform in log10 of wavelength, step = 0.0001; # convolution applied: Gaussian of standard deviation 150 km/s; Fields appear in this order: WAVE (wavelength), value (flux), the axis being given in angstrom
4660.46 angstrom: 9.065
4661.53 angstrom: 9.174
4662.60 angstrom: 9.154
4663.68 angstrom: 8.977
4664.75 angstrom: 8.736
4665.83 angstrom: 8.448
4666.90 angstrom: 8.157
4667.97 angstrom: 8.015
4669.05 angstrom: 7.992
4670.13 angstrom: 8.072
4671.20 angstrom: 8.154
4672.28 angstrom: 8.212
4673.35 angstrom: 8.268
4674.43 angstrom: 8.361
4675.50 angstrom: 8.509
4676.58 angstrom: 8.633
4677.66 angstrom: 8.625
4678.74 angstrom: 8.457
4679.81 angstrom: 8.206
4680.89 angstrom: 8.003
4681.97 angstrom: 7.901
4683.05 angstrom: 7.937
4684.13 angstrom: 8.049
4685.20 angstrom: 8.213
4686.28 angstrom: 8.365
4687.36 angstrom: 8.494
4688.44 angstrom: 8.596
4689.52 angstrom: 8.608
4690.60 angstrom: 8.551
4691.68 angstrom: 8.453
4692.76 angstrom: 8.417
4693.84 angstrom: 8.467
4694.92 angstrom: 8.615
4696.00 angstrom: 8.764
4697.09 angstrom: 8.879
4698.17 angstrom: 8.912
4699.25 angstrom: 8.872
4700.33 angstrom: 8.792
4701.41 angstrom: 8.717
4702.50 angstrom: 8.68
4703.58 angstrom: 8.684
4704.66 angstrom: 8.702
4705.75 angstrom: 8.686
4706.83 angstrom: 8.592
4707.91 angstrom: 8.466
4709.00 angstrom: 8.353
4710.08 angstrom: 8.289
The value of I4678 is 8.48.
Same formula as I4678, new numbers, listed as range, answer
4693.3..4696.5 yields 8.62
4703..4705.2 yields 8.72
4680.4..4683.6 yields 7.93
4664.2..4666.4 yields 8.6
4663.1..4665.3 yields 8.83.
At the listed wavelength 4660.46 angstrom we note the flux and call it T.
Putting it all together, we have 9.065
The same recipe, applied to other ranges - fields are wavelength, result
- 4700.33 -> 8.792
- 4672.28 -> 8.212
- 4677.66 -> 8.625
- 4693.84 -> 8.467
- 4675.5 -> 8.509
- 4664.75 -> 8.736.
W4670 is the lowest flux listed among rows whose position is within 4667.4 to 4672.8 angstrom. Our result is 7.992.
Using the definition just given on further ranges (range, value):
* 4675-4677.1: 8.509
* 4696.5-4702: 8.717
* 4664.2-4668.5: 8.015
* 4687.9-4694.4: 8.417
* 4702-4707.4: 8.592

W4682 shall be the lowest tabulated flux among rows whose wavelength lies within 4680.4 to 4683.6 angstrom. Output 7.901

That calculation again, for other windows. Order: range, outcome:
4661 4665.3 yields 8.736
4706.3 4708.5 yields 8.466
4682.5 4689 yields 7.937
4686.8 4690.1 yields 8.494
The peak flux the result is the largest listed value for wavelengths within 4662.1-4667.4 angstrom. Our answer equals 9.154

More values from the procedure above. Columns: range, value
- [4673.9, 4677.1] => 8.633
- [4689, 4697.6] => 8.879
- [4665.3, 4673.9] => 8.448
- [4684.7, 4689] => 8.596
